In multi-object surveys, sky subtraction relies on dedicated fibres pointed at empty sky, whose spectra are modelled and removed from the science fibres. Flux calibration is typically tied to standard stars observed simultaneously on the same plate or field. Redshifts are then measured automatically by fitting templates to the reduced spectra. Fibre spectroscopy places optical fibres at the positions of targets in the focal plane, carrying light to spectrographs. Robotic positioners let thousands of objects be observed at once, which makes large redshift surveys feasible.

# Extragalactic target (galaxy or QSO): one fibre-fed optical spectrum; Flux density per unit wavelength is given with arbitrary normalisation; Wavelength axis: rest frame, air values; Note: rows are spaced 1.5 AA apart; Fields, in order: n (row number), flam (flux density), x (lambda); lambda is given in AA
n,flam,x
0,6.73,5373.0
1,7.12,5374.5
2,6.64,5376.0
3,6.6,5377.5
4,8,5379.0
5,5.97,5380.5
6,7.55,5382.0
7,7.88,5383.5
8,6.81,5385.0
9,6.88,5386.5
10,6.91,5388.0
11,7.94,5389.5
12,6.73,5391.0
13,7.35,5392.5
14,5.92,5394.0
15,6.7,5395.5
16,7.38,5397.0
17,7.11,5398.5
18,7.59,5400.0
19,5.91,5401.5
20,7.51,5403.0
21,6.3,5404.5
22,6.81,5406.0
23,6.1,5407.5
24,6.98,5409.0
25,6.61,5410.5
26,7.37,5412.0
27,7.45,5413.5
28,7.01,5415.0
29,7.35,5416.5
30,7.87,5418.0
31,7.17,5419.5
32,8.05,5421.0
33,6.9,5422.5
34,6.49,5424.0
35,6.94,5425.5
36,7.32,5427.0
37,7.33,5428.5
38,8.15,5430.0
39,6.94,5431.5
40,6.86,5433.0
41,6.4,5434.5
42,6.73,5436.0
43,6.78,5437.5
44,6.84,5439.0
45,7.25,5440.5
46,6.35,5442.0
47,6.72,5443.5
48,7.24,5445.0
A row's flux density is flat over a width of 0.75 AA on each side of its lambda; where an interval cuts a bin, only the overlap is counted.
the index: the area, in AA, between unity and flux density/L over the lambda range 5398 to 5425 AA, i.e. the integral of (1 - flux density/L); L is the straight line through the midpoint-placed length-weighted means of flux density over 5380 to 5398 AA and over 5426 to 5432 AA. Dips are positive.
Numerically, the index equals 0.8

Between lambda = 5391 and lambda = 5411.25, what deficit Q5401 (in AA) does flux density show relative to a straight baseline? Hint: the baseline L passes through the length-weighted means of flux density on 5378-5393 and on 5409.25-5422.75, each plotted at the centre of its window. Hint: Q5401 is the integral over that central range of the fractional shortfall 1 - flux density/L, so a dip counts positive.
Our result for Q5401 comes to 1.3 AA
